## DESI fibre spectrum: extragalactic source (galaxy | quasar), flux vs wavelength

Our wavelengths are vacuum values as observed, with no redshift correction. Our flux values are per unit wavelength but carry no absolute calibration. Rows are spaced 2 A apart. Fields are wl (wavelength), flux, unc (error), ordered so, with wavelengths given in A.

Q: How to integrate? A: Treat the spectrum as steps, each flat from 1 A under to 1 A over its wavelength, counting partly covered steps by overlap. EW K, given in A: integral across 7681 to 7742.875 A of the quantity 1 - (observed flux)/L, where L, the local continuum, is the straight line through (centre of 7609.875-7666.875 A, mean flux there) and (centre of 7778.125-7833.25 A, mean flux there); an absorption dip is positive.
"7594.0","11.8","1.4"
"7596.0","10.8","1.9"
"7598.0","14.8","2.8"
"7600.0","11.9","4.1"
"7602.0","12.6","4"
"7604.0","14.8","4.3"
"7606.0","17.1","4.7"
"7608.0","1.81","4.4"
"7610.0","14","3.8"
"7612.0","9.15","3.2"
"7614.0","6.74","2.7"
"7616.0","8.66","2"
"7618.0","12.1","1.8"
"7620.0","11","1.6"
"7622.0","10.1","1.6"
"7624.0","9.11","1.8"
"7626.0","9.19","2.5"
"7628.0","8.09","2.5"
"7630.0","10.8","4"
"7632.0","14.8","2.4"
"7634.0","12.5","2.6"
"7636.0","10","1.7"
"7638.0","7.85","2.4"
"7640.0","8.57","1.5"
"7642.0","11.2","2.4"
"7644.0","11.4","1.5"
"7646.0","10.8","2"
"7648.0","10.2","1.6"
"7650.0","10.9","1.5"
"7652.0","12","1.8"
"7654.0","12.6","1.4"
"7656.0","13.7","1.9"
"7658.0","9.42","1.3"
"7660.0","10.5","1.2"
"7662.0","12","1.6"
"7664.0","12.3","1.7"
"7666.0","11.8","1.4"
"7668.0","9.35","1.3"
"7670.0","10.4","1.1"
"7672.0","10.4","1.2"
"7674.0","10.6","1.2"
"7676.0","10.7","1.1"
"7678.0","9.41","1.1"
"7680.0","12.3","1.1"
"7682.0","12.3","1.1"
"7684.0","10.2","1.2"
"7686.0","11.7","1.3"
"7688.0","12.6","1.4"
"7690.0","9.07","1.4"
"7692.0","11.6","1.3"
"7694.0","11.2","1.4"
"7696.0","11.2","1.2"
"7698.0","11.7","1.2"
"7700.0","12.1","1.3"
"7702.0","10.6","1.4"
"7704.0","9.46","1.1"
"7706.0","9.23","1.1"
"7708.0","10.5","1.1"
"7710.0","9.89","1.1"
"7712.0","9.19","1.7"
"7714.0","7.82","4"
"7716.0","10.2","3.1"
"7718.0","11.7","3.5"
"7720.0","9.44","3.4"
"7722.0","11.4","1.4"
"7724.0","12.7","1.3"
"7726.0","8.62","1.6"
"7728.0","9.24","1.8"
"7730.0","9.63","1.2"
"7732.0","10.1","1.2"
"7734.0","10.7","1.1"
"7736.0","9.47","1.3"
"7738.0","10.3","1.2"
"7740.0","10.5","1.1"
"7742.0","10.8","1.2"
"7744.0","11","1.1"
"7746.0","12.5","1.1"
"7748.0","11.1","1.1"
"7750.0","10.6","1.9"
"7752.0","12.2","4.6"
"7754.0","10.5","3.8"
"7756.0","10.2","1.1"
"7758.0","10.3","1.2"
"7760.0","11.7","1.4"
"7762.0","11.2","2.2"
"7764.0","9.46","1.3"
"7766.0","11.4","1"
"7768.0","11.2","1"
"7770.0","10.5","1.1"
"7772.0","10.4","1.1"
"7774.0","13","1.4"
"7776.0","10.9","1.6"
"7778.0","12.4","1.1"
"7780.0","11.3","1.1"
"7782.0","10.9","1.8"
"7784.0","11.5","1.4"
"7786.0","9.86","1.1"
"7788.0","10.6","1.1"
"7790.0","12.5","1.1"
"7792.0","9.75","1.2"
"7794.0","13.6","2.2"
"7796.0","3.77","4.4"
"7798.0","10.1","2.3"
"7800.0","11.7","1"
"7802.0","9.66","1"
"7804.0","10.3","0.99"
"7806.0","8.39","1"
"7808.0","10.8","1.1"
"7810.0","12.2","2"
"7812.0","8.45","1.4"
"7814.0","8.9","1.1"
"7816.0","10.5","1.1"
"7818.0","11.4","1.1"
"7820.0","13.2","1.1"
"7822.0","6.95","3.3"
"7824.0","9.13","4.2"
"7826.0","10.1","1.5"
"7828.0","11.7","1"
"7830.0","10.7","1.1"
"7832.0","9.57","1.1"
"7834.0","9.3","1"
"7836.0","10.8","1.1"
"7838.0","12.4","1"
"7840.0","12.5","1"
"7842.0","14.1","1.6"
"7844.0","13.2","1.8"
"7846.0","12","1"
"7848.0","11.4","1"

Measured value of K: 0.2 A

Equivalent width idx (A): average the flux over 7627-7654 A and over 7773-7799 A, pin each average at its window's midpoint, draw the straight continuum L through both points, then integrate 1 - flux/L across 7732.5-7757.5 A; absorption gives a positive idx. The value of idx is 0.0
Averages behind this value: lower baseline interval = 10.8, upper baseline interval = 10.8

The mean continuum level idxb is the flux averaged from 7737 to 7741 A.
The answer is 10.4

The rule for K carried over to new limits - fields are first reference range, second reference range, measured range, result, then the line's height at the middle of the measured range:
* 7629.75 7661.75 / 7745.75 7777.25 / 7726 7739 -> 1.5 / 11.1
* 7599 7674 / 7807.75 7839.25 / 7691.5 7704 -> -0.7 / 10.7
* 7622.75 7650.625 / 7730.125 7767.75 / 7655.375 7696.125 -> -2.1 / 10.5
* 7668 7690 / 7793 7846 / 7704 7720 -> 1.6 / 10.8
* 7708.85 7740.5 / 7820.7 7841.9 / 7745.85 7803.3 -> -3.1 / 10.3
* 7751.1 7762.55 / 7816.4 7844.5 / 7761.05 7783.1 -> -0.3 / 11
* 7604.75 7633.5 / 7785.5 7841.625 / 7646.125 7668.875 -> -2.3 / 10.3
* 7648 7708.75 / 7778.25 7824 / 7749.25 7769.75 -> -0.6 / 10.6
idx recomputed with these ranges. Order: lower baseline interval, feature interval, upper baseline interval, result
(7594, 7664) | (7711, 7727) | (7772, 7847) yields 1.1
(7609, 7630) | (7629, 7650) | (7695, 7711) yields -1.6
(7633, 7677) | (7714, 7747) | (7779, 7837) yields 0.4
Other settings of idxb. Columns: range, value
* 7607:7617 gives 8.07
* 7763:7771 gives 10.6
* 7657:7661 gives 9.96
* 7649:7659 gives 11.7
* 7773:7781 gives 11.9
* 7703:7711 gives 9.77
